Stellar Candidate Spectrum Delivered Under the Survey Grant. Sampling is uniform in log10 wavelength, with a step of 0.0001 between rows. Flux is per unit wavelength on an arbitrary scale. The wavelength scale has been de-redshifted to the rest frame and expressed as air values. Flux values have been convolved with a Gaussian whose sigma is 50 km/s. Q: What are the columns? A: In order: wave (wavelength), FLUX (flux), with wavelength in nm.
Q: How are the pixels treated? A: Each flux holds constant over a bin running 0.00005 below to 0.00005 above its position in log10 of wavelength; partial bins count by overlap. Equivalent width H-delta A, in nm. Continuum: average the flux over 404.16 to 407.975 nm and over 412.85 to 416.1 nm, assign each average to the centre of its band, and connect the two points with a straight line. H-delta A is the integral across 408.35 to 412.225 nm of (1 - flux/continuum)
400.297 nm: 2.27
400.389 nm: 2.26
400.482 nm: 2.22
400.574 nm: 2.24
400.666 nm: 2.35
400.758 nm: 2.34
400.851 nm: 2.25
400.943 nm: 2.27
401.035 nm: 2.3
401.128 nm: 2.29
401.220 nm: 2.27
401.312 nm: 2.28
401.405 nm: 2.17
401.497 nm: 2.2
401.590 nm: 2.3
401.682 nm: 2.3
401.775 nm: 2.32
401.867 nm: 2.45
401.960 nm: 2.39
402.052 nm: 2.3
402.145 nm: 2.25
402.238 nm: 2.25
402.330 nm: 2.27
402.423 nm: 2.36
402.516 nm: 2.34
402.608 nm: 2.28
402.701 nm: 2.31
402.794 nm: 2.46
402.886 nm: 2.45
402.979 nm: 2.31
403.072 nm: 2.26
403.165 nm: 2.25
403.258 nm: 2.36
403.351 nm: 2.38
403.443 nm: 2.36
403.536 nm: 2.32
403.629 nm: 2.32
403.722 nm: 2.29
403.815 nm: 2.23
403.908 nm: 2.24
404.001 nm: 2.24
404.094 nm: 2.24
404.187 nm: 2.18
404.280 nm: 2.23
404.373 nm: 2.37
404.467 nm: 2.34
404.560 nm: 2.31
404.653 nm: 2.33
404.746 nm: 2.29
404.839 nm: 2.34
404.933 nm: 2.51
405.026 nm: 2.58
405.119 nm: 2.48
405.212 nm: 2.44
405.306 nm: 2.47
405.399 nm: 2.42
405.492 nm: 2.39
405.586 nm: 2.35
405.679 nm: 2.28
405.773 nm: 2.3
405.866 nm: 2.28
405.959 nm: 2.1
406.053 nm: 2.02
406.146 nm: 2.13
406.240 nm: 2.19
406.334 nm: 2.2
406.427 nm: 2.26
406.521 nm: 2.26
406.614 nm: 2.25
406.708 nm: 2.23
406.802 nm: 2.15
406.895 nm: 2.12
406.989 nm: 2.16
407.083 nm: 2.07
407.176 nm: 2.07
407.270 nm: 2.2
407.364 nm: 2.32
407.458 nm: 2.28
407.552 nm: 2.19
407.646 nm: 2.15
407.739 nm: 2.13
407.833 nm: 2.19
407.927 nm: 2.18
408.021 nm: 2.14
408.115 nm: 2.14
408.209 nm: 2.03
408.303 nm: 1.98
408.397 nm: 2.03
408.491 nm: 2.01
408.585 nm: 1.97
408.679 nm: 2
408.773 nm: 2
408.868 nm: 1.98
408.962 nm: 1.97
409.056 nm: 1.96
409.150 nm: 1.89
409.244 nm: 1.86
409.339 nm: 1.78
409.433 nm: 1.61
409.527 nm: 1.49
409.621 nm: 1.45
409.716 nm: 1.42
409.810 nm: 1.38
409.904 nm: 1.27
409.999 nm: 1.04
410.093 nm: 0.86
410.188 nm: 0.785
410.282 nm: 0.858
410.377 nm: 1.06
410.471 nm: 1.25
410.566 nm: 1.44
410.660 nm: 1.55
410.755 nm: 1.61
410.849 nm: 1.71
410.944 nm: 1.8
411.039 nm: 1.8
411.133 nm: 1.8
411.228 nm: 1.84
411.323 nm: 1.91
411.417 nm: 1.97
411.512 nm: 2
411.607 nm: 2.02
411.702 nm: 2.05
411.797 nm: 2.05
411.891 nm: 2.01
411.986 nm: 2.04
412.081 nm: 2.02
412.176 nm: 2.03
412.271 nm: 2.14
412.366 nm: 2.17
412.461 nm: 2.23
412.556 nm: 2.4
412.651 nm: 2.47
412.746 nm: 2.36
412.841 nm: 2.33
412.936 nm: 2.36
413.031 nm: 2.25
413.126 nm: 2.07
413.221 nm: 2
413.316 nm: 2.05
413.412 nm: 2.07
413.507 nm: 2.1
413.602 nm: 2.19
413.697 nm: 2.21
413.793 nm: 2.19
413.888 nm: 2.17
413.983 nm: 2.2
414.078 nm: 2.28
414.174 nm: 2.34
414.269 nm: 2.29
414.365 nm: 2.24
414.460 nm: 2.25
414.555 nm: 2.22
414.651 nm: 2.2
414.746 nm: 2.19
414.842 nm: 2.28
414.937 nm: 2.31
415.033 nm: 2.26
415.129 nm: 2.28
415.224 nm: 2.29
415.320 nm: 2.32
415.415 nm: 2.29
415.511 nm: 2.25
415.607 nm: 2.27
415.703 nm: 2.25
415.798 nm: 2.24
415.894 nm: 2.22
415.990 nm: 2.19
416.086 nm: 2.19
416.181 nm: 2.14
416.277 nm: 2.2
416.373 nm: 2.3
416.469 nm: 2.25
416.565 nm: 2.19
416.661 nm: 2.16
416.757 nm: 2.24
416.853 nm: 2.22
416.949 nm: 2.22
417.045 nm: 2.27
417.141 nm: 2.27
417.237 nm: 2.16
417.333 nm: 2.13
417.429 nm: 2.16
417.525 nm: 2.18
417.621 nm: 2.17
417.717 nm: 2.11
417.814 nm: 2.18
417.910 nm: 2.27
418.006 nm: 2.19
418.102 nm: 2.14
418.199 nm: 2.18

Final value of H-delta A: 0.94 nm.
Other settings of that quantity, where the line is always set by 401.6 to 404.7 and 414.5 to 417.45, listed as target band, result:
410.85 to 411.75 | 0.144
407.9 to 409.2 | 0.149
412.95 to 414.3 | 0.043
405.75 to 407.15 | 0.069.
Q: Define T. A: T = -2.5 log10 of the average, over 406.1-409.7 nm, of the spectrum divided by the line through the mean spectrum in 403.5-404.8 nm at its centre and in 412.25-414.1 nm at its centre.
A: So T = 0.104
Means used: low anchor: 2.28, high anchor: 2.21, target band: 2.05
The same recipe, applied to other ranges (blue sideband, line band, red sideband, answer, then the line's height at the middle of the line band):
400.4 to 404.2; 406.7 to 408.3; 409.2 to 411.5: -0.21 mag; 1.78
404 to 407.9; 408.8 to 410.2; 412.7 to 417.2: 0.41 mag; 2.25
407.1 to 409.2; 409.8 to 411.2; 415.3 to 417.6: 0.49 mag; 2.12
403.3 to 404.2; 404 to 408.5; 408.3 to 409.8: -0.09 mag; 2.07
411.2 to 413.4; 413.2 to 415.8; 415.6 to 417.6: -0.03 mag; 2.17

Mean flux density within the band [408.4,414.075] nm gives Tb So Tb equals 1.86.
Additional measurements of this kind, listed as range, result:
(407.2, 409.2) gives 2.08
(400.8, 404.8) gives 2.3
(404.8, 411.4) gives 1.95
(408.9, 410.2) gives 1.51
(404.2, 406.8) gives 2.3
